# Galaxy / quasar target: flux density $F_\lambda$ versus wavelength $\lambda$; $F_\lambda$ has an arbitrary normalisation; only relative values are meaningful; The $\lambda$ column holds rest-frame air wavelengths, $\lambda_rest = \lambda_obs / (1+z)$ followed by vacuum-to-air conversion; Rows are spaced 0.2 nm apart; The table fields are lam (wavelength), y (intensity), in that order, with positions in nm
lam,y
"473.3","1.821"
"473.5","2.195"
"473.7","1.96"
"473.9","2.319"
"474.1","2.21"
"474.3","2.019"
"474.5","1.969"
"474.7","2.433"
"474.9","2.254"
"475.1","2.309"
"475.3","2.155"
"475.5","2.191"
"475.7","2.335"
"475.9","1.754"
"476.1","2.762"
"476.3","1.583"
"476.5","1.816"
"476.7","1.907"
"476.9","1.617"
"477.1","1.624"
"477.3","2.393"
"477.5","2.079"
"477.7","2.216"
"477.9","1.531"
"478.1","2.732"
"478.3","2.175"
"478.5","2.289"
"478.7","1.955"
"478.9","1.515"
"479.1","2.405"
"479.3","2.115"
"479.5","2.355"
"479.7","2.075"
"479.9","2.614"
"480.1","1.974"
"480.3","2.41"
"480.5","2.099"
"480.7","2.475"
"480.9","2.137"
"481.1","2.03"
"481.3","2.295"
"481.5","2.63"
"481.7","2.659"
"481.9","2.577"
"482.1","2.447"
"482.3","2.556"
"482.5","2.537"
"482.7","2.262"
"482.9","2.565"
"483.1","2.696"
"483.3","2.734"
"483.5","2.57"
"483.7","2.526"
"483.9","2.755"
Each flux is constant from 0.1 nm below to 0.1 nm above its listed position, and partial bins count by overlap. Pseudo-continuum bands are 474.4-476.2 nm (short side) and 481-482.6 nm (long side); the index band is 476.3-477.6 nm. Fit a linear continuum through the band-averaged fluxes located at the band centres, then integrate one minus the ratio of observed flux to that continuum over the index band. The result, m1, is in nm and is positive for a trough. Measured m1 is 0.24 nm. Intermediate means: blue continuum 2.24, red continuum 2.47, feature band 1.88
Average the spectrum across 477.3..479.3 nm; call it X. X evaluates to 2.12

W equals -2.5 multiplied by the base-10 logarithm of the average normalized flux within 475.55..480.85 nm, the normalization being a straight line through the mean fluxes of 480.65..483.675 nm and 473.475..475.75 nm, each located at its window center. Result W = 0.11 mag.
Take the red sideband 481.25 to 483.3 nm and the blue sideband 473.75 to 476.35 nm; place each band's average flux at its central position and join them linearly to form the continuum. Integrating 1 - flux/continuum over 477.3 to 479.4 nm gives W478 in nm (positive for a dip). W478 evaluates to 0.206 nm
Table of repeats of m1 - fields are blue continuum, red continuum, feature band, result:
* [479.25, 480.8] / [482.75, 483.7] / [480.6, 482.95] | 0.03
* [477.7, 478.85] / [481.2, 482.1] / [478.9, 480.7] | 0.06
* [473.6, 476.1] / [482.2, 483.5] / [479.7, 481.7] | 0.13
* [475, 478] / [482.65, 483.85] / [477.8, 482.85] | 0.13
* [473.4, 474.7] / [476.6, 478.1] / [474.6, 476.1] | -0.13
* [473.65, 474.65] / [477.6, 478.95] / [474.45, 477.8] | 0.03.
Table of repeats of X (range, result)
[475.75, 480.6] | 2.09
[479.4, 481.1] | 2.25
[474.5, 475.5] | 2.25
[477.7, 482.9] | 2.28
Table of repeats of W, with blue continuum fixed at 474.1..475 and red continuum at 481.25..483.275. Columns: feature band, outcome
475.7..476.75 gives 0.127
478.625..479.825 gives 0.151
